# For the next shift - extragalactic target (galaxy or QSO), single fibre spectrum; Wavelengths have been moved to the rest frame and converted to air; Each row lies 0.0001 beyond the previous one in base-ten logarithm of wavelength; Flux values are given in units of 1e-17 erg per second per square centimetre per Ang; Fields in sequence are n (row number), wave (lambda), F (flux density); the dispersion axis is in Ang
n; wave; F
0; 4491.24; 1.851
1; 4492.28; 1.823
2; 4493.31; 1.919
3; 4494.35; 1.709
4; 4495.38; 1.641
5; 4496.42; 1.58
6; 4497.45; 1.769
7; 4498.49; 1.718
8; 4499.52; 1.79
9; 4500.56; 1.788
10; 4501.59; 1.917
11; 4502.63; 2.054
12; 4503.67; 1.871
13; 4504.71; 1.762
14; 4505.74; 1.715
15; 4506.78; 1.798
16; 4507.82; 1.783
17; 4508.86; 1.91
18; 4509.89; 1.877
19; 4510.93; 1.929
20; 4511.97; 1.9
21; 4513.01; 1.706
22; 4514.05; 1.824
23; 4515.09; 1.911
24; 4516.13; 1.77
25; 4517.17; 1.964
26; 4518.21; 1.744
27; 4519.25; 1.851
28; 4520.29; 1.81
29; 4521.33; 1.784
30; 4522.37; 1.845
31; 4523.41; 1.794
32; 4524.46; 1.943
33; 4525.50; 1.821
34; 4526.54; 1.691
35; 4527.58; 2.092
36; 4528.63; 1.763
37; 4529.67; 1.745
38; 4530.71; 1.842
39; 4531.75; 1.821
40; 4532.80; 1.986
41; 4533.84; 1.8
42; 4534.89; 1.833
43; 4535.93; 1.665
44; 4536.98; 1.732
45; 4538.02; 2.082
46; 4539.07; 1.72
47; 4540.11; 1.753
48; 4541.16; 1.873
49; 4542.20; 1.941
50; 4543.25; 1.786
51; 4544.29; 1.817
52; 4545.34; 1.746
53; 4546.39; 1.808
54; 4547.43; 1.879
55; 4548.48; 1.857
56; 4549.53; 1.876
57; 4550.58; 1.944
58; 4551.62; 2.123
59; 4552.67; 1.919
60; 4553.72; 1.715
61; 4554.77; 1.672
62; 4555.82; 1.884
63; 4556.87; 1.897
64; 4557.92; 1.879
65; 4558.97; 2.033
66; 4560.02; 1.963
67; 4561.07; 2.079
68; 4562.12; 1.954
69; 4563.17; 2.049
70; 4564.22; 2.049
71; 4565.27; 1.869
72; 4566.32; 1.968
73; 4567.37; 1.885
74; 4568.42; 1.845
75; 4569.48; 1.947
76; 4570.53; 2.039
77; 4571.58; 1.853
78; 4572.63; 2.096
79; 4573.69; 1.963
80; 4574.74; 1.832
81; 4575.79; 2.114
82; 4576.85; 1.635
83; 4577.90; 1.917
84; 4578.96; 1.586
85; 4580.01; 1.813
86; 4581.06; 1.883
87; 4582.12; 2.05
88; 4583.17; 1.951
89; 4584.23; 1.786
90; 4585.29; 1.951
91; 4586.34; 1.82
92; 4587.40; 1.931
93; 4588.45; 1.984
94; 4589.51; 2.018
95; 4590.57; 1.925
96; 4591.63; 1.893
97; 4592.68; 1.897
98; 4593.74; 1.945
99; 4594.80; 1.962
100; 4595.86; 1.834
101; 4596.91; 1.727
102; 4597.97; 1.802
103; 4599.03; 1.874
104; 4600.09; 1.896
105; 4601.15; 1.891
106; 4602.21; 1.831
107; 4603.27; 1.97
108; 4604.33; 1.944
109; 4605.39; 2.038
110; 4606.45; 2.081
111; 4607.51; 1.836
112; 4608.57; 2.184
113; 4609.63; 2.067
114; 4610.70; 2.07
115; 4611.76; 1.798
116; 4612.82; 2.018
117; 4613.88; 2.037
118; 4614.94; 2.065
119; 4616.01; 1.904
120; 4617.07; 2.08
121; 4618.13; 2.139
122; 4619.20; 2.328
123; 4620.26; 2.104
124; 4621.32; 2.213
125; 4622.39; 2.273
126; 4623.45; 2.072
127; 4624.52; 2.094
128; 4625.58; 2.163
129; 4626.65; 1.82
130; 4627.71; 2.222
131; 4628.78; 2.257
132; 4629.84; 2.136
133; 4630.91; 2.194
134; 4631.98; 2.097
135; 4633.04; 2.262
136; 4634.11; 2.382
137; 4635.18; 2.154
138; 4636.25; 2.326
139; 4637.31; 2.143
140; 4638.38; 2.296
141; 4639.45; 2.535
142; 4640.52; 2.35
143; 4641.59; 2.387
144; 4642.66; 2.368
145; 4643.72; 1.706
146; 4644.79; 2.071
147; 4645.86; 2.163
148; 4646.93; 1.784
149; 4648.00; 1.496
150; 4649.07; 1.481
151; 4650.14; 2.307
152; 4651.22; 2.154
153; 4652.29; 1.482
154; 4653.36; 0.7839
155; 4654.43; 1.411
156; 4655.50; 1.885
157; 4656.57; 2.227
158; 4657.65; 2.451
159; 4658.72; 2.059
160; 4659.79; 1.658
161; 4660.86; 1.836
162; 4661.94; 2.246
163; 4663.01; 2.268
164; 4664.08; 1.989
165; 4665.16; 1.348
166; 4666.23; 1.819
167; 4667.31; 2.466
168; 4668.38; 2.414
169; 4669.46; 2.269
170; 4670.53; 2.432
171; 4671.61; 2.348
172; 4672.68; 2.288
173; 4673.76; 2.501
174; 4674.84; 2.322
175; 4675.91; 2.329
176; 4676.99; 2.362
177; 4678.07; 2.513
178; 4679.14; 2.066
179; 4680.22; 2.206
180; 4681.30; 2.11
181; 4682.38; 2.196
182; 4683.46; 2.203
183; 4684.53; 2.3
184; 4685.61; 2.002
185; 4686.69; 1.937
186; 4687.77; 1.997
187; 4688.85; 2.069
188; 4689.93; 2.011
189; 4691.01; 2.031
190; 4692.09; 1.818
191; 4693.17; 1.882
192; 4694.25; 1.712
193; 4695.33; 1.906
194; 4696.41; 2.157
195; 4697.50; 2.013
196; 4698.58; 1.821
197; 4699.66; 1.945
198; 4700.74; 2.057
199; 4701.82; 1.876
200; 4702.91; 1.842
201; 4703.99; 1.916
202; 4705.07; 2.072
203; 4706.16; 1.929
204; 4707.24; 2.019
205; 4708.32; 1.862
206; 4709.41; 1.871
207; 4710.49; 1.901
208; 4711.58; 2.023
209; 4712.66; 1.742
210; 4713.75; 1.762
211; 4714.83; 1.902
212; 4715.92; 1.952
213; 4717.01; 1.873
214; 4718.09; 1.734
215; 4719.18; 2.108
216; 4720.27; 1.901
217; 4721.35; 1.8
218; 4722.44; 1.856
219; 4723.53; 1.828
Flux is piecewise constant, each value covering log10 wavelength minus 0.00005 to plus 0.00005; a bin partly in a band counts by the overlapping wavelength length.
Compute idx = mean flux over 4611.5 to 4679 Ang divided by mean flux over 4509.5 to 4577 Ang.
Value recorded 1.12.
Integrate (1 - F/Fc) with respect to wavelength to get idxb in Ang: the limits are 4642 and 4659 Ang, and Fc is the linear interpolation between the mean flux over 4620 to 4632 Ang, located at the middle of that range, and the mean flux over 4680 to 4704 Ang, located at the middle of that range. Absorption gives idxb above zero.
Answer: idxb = 1.8 Ang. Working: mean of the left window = 2.14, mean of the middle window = 1.87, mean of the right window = 2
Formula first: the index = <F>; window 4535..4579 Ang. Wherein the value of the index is 1.89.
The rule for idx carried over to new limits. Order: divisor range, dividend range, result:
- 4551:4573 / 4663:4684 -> 1.15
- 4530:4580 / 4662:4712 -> 1.10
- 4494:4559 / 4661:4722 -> 1.11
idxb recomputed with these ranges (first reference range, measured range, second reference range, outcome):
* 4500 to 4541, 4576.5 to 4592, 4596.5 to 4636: 0.8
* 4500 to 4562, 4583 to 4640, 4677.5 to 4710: -3.2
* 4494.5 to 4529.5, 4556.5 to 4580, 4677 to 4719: -0.7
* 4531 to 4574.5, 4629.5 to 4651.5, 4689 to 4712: -2.4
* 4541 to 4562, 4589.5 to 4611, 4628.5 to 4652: 0.9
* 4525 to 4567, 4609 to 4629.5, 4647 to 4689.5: -1.1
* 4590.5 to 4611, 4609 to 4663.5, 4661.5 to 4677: 0.6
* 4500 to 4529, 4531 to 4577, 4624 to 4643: 1.9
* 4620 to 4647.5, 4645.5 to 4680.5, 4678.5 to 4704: 0.8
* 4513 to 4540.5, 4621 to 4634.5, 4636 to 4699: -1.1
